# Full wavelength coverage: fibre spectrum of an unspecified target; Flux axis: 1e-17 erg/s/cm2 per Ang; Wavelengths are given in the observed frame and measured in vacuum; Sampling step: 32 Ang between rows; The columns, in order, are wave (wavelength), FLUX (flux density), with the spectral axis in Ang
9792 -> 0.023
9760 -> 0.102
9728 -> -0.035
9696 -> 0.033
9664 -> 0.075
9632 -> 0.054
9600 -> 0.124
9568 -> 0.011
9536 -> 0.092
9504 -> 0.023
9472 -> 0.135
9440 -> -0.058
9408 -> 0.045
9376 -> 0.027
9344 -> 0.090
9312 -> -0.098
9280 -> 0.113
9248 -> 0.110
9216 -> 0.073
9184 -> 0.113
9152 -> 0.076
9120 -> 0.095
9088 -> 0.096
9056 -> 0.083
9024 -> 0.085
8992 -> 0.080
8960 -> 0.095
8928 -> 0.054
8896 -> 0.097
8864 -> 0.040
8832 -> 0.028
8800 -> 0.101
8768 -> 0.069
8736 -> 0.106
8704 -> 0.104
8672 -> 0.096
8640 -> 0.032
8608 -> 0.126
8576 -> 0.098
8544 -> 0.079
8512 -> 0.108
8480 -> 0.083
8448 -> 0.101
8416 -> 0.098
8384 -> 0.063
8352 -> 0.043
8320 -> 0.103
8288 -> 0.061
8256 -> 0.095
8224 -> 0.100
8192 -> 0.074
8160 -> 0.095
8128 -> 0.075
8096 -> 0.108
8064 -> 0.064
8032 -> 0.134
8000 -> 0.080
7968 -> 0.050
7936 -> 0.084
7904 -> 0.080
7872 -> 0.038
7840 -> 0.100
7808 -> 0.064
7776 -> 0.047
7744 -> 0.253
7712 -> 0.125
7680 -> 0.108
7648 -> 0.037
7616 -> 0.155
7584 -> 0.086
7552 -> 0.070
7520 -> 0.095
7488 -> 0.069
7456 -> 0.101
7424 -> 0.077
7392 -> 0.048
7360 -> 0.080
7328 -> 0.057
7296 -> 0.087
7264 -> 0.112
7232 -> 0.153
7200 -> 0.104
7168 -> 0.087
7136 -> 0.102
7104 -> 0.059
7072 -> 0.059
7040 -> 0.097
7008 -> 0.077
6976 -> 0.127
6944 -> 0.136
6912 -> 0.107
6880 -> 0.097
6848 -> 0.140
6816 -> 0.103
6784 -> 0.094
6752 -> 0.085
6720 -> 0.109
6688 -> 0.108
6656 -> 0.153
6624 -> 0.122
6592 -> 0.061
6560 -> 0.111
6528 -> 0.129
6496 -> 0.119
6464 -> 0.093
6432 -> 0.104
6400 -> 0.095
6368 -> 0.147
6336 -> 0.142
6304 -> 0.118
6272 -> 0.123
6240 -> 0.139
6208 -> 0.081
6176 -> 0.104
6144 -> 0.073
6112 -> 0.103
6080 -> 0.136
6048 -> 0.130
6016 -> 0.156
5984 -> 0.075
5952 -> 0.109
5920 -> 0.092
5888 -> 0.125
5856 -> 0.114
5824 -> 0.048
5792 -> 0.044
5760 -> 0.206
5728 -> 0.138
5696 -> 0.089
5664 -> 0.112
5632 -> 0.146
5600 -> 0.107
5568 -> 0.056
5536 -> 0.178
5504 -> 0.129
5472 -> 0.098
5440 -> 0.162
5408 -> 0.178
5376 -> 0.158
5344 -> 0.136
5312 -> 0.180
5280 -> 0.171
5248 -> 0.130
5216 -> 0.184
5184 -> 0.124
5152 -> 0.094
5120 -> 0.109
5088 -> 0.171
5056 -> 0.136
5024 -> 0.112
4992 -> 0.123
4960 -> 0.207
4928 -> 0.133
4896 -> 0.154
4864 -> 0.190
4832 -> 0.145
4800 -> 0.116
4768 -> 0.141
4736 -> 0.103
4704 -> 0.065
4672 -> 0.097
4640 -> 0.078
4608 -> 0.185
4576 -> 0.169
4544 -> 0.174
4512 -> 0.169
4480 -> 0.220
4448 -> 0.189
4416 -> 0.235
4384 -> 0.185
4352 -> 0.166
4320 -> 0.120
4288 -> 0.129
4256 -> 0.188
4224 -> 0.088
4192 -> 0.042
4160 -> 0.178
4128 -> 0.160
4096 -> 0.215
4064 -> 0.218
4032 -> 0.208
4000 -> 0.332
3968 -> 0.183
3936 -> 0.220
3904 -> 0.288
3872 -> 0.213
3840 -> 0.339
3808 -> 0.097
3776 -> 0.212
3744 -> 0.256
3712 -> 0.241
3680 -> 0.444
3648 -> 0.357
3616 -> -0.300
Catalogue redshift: 1.07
